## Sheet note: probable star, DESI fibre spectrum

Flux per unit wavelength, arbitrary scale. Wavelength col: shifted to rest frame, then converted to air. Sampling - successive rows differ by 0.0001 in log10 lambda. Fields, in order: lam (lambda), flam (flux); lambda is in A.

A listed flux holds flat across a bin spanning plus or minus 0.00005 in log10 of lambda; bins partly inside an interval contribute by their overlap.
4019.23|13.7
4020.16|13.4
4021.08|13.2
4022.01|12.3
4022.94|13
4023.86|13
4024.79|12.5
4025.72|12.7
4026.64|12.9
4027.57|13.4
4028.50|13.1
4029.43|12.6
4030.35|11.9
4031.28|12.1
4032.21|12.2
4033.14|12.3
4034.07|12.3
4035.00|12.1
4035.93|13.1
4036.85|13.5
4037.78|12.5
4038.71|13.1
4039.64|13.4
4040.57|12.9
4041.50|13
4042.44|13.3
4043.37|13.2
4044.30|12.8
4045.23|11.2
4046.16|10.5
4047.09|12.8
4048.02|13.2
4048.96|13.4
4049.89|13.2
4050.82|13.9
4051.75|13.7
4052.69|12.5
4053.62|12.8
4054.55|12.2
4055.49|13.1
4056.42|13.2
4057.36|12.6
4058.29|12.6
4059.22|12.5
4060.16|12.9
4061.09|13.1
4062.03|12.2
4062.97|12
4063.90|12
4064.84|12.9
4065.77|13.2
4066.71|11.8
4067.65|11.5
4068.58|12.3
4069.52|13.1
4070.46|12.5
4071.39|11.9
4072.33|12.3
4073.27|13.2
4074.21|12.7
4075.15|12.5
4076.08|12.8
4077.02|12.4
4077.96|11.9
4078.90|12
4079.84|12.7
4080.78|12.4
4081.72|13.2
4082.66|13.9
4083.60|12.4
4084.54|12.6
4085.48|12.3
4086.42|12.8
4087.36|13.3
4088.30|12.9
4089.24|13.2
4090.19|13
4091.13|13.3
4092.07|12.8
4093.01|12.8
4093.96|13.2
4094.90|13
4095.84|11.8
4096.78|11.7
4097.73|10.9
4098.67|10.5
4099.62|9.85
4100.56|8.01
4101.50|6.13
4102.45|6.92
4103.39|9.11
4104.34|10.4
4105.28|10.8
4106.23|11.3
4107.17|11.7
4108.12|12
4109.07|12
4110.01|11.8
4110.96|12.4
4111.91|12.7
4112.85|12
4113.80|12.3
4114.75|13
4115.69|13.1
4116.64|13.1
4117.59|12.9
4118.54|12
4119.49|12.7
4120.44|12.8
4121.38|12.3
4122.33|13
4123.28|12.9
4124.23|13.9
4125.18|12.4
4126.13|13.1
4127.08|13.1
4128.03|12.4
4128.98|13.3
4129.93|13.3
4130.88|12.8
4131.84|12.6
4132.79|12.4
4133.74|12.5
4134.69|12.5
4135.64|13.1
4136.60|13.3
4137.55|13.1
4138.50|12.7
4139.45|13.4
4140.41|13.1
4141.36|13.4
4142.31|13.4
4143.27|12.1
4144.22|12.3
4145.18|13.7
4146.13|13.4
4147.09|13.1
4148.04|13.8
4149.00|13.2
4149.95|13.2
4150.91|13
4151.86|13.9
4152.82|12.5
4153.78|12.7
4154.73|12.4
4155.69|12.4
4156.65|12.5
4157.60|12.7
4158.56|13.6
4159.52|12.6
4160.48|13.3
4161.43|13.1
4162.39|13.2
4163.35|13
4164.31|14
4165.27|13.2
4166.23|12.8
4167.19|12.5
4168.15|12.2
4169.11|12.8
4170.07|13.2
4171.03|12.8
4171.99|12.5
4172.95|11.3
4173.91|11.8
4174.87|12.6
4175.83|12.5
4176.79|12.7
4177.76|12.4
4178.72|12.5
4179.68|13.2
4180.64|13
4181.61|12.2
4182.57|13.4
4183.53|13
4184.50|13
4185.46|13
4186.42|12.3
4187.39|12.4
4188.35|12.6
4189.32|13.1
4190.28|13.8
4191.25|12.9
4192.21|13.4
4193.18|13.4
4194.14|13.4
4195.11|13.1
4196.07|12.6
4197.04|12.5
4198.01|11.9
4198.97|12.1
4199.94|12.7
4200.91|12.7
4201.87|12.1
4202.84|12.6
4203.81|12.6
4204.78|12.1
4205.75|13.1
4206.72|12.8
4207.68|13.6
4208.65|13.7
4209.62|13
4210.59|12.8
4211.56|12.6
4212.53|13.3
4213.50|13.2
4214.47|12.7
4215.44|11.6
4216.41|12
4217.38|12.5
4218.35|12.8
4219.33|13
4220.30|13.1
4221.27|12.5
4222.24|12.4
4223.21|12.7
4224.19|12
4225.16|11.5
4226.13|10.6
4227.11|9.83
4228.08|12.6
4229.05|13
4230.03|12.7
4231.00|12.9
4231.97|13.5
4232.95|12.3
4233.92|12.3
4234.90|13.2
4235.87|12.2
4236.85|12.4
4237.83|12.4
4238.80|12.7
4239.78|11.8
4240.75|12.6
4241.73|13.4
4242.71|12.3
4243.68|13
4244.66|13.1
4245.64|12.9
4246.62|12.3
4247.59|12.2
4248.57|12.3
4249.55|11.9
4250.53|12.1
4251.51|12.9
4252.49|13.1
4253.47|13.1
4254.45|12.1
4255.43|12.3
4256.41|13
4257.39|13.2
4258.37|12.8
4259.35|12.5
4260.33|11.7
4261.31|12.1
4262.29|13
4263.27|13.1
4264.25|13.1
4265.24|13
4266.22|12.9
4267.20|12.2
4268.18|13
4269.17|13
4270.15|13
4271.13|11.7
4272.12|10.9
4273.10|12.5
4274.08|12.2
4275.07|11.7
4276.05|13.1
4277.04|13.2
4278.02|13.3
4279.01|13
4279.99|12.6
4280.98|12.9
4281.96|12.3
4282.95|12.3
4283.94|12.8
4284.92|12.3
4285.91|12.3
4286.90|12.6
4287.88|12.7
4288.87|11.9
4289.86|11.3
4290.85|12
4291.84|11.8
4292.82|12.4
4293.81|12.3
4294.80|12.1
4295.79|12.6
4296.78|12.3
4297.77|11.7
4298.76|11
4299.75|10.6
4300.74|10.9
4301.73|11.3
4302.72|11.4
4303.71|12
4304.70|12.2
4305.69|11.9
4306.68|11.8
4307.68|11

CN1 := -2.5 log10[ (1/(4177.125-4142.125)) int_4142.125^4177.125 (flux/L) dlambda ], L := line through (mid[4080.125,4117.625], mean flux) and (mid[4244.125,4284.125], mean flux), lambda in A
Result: -0.065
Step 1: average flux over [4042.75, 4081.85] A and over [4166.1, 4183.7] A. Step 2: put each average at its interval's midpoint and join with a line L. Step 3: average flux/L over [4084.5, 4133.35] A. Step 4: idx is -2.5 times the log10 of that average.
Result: 0.048 mag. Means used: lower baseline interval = 12.6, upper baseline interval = 12.6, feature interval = 12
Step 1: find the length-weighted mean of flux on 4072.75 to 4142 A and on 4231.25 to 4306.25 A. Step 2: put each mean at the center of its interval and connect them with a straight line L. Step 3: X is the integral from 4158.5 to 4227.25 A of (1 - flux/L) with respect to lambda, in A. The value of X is -1.9 A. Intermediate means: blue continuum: 12.3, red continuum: 12.4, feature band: 12.7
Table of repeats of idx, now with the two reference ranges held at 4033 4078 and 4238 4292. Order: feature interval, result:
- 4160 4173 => -0.03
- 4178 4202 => -0.02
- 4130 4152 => -0.04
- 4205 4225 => -0.02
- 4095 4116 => 0.16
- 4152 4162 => -0.02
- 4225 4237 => 0.03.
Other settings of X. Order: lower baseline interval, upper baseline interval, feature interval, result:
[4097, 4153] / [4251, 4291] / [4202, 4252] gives -0.3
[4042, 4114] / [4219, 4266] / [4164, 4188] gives -0.6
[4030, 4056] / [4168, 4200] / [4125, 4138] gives -0.1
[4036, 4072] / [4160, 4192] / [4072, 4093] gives -0.1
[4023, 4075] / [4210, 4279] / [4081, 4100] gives 0.2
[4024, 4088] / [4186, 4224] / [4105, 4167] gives -0.5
